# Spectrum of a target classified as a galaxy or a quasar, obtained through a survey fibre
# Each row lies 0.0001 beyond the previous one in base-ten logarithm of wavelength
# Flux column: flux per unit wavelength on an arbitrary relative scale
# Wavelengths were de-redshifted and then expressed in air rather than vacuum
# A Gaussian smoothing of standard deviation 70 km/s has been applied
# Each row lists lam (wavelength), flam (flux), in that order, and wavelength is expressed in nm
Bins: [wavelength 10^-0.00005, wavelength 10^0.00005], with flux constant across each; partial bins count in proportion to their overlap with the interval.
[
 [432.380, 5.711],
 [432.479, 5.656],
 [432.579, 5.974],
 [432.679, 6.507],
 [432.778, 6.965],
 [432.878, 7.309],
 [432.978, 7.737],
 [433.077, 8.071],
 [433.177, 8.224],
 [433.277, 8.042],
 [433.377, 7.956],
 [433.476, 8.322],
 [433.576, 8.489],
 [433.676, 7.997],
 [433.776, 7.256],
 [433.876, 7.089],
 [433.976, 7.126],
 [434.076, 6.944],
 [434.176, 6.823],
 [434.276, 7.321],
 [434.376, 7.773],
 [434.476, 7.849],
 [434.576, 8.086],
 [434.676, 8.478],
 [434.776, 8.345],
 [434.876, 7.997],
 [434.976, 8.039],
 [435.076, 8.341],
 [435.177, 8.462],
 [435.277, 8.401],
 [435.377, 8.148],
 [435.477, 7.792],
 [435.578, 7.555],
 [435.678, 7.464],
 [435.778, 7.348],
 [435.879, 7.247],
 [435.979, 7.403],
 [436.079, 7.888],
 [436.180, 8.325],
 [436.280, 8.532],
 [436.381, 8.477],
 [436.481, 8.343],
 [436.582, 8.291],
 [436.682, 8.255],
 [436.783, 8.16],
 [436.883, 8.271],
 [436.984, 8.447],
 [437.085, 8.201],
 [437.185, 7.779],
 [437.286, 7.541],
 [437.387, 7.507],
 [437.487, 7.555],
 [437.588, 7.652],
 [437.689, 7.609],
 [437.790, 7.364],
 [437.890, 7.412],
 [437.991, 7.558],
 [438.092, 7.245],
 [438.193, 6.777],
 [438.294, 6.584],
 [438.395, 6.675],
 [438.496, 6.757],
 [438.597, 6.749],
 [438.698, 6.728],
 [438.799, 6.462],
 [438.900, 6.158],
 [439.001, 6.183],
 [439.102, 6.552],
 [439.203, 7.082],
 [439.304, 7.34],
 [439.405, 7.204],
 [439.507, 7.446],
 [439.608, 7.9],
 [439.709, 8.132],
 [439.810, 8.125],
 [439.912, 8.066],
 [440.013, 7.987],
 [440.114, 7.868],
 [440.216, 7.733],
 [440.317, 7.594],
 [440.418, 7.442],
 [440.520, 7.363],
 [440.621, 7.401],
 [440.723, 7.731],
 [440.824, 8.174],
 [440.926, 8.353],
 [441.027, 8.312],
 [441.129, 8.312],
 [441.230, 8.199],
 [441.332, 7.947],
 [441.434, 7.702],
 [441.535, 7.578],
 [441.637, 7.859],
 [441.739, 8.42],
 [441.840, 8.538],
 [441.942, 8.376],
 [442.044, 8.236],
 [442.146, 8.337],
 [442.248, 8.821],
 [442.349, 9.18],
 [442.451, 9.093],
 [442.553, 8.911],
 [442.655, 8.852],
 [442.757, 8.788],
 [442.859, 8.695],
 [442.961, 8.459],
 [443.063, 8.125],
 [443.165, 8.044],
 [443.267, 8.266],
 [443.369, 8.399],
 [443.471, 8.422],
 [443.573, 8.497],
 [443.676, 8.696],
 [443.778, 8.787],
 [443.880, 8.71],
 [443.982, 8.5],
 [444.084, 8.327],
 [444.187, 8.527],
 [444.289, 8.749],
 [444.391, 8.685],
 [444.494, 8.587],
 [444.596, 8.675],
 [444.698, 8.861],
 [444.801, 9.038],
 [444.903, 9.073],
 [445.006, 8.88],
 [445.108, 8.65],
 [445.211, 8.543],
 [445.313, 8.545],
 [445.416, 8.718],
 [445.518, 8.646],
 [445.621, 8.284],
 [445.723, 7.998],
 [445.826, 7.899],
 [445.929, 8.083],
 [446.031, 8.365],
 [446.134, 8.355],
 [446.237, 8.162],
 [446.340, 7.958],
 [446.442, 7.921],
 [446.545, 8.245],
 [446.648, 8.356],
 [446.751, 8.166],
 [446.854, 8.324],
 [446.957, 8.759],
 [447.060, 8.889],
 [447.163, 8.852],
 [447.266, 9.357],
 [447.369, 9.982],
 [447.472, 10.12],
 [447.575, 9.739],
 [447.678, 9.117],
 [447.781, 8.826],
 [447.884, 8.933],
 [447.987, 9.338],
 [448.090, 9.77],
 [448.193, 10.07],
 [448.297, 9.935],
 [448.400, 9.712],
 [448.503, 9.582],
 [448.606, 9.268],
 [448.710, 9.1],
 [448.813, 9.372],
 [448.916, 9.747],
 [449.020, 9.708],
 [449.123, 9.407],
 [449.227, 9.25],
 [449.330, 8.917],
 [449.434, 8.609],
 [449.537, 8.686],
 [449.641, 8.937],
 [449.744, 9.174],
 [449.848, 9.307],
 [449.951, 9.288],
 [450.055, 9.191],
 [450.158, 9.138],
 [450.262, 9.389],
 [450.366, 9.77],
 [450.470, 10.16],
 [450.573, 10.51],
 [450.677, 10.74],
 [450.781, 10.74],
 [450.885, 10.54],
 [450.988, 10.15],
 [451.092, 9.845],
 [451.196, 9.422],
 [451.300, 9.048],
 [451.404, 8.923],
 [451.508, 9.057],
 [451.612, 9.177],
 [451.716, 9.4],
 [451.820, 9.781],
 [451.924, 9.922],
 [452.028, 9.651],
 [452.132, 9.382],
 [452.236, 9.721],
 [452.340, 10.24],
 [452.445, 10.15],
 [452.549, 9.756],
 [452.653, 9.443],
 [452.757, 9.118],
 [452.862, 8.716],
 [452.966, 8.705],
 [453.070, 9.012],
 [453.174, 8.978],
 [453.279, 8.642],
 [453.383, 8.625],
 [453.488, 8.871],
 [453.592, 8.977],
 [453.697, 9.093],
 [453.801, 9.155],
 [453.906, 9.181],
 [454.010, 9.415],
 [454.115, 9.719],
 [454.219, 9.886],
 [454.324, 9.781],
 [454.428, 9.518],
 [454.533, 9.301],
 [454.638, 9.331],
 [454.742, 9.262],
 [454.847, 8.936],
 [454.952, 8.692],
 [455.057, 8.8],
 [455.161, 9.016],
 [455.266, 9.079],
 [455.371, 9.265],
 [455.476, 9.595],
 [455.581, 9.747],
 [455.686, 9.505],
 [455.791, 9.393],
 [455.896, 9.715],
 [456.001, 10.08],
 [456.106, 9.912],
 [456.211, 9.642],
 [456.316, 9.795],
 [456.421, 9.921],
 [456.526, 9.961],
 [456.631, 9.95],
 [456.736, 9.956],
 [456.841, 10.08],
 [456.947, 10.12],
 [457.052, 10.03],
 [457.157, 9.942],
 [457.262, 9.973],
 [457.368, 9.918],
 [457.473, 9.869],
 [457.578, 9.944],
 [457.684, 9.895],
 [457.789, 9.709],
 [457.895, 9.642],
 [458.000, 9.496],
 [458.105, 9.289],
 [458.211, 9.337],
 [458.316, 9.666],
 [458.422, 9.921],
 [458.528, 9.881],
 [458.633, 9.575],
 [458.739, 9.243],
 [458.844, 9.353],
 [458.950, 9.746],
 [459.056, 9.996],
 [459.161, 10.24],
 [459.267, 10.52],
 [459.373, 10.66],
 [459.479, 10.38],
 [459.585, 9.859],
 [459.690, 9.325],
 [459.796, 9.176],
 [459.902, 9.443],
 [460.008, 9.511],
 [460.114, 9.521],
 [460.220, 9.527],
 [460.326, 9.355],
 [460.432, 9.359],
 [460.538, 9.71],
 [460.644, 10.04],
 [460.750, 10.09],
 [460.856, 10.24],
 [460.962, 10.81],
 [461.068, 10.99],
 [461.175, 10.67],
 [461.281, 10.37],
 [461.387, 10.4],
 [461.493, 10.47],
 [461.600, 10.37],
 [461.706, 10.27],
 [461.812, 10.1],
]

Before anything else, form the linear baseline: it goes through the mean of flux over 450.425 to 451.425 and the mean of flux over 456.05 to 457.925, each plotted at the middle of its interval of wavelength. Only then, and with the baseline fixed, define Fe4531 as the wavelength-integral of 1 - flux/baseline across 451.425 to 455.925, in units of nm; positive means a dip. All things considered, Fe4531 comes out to 0.301 nm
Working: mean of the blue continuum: 10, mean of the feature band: 9.31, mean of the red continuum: 9.91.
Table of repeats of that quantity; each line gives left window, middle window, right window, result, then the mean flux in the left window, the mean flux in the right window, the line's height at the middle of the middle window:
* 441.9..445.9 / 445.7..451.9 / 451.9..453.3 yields -0.121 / 8.58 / 9.39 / 9.04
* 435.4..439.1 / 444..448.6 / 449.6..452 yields 0.062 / 7.5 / 9.64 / 8.93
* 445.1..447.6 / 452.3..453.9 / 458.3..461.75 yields 0.018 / 8.58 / 9.96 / 9.26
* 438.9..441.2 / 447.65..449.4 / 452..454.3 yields -0.142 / 7.62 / 9.29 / 8.7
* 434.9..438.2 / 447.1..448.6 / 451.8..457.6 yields -0.105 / 7.88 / 9.5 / 8.89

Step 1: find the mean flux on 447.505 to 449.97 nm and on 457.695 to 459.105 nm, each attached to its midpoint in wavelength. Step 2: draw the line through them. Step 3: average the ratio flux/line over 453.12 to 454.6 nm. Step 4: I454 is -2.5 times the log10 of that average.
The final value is 0.03 mag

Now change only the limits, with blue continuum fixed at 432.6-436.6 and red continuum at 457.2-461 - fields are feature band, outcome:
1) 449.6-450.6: -0.049 mag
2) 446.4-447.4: 0.017 mag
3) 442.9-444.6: 0.006 mag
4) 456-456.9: -0.039 mag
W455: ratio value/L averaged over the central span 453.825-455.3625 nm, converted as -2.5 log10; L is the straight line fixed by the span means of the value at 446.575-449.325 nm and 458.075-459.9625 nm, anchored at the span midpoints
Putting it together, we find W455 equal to 0.03 mag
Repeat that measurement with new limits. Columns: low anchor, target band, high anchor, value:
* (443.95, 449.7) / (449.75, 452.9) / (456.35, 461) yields -0.05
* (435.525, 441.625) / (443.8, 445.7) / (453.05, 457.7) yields -0.05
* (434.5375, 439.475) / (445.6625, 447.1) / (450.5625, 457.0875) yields 0.05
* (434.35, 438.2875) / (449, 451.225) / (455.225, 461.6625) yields -0.05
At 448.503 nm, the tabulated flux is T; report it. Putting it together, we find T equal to 9.582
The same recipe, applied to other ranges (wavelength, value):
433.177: 8.224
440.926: 8.353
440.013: 7.987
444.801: 9.038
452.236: 9.721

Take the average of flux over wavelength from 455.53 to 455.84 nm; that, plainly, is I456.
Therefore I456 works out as 9.54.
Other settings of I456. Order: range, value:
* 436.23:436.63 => 8.4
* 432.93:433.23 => 8.02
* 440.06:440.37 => 7.74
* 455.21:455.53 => 9.29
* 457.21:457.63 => 9.93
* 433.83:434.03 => 7.1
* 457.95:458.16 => 9.39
